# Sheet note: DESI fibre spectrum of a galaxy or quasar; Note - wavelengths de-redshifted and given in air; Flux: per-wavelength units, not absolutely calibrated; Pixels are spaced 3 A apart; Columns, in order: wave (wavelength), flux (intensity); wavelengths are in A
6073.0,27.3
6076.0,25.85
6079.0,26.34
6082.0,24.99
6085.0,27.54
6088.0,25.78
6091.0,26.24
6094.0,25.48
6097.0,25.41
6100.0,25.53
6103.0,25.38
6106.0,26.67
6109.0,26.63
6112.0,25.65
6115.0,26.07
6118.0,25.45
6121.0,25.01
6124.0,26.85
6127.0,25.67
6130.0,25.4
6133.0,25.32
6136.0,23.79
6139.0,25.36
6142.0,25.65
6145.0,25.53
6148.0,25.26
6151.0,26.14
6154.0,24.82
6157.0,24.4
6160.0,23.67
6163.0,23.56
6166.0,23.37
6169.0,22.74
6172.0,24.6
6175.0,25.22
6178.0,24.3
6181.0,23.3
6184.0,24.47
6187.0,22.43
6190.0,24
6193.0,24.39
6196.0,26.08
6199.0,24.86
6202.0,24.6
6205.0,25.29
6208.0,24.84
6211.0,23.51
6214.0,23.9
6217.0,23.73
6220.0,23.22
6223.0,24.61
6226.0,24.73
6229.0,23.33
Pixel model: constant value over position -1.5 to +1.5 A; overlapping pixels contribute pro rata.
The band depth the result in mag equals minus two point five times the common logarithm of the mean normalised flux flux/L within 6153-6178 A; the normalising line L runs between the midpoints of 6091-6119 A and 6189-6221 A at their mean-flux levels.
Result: 0.04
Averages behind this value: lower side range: 25.8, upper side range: 24.4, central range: 24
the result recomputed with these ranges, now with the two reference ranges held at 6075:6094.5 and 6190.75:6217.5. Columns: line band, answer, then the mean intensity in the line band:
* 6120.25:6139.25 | 0.01 mag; 25.4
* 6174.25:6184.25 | 0.03 mag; 24.2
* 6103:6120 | -0.01 mag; 26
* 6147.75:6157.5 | 0.00 mag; 25.2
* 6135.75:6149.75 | 0.00 mag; 25.3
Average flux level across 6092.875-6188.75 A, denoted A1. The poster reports 25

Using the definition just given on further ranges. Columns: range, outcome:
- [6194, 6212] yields 24.9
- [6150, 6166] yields 24.4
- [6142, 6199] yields 24.4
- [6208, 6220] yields 23.8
